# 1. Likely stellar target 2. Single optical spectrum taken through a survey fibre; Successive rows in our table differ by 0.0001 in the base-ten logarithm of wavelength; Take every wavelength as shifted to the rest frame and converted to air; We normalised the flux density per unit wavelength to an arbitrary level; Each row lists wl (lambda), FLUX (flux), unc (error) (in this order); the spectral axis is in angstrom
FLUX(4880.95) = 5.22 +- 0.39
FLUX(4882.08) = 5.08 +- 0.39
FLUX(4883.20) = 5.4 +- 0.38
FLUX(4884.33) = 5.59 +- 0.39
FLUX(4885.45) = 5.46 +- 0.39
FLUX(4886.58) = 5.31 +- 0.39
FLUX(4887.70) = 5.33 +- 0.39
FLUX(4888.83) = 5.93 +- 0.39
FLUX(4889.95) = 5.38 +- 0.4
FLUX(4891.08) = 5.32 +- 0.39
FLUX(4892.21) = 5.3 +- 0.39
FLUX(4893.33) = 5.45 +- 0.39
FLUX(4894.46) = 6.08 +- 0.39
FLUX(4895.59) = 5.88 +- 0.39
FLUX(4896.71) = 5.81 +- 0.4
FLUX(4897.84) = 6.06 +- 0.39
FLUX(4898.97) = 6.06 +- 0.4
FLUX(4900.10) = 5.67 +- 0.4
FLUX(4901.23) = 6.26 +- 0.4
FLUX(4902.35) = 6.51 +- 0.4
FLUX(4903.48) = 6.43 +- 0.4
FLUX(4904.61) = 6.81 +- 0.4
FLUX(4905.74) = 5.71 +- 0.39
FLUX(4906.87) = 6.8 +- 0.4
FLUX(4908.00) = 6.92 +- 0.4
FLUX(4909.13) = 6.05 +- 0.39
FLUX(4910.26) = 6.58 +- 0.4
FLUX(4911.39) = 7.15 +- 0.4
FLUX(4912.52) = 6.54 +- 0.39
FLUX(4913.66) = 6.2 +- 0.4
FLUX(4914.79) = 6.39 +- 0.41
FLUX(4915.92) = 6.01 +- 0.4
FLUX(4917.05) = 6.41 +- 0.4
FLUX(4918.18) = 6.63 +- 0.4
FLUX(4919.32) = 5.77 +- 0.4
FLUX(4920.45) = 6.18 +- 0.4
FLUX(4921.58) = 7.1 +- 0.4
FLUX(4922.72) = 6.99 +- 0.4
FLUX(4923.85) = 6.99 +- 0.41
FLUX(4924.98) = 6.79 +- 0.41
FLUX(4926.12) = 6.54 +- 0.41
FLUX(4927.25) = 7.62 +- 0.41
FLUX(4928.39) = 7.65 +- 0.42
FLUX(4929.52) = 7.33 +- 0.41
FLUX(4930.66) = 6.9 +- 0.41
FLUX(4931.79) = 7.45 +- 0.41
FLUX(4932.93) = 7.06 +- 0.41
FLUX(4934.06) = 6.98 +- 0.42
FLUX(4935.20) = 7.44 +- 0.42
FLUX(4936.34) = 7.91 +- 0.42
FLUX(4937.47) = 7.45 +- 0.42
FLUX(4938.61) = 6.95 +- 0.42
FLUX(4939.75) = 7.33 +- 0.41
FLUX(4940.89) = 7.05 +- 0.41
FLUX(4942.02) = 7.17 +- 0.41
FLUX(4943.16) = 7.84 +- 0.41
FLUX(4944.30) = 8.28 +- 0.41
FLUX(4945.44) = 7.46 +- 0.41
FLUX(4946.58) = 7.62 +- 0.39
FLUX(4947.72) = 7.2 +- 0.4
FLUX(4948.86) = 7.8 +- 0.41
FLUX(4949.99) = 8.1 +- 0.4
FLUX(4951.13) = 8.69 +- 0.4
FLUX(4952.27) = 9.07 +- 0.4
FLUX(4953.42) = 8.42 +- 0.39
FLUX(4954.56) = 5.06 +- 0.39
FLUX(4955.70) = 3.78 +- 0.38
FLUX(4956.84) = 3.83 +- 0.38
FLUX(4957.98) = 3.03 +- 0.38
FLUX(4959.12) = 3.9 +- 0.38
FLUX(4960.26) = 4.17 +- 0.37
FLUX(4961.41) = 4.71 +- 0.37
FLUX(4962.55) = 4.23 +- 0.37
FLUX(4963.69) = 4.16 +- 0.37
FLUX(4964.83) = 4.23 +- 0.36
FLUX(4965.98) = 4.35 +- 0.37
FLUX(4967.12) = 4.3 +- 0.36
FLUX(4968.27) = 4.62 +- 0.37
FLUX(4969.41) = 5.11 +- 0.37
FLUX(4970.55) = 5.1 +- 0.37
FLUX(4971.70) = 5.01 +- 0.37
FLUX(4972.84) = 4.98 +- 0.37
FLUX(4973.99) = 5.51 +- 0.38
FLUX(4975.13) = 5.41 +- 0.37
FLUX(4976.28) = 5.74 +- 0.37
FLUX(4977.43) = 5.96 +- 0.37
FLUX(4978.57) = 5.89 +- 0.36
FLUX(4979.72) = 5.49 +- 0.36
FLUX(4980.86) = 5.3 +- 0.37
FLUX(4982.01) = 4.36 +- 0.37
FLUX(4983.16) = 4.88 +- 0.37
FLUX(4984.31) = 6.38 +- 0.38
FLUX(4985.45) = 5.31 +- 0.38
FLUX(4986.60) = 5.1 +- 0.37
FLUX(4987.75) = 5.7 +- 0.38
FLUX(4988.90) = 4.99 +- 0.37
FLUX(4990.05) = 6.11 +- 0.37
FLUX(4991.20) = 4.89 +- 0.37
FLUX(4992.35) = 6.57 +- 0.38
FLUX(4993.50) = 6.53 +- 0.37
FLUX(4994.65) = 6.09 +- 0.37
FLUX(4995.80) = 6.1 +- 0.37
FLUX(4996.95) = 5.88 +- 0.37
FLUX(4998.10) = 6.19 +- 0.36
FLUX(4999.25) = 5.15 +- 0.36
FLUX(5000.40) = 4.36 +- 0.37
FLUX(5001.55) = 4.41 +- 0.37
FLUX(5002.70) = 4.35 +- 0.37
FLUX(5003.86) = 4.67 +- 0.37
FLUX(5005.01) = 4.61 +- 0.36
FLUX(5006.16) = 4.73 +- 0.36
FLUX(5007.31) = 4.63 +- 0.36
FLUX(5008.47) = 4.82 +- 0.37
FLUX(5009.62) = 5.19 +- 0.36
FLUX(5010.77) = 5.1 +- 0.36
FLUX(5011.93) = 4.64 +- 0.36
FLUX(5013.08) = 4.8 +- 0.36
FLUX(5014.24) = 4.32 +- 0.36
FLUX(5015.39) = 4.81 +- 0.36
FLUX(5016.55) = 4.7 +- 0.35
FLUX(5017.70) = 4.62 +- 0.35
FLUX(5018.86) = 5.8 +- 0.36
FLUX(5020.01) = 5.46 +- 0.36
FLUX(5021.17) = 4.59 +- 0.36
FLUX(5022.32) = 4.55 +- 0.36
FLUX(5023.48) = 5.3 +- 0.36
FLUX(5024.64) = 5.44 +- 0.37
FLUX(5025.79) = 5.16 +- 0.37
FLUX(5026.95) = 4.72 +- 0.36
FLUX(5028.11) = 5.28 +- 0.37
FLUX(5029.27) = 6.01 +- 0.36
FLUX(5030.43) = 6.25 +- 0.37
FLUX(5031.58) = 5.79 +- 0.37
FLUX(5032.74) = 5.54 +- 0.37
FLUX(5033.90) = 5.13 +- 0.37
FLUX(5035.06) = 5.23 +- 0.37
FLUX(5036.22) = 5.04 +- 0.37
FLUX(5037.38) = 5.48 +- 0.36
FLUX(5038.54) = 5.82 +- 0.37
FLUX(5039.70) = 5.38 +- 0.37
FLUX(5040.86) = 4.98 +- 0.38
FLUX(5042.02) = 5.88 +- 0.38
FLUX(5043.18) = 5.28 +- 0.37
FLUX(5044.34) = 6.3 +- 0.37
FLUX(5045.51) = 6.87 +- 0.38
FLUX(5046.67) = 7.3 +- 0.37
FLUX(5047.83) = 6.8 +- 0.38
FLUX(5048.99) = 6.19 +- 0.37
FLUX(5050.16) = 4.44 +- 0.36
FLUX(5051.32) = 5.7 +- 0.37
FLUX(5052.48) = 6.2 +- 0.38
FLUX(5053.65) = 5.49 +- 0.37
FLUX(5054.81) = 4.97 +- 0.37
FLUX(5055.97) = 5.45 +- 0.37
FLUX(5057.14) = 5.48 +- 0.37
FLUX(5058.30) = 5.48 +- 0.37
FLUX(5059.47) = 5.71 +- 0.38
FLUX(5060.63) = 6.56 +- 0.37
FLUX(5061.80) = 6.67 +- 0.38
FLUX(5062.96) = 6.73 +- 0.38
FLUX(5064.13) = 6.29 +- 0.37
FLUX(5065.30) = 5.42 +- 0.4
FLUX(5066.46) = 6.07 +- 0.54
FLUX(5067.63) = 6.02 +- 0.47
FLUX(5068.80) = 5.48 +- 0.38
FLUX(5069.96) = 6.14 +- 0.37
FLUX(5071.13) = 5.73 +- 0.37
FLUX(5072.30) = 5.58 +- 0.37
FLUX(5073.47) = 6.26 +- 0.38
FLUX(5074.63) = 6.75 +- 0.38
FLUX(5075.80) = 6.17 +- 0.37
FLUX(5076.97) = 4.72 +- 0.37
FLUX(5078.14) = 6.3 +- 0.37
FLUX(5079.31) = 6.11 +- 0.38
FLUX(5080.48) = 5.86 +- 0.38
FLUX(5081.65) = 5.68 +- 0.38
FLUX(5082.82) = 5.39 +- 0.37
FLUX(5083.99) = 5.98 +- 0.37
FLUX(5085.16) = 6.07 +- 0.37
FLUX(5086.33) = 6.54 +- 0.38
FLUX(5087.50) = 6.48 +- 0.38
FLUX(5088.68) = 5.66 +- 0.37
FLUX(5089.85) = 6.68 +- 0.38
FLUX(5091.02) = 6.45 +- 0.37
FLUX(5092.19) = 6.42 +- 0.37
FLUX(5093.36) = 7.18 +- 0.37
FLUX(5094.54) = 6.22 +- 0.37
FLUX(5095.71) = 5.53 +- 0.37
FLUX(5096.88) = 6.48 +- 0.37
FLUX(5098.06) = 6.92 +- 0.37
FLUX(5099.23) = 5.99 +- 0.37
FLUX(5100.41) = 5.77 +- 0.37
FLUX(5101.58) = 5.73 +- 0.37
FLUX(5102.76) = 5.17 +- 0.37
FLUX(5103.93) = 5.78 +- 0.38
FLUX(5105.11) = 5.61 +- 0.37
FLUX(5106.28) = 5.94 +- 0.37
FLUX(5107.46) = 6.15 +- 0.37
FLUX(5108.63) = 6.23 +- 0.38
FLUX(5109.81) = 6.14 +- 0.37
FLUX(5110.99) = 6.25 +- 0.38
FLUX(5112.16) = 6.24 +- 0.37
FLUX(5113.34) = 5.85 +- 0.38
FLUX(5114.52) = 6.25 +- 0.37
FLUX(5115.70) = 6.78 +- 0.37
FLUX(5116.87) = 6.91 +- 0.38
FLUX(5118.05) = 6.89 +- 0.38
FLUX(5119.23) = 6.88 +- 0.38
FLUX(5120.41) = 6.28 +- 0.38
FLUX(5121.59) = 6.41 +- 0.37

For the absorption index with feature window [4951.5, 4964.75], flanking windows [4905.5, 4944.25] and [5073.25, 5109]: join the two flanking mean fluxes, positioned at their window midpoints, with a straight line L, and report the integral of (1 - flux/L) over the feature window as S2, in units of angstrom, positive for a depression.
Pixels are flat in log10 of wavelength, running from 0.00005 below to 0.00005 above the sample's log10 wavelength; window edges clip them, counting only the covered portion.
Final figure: 3.48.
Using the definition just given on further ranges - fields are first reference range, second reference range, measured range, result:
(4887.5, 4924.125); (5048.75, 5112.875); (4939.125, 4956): -3.56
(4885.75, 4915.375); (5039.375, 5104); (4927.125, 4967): -2.86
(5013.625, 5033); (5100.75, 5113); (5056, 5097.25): -2.90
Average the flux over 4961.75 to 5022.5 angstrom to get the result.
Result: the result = 5.11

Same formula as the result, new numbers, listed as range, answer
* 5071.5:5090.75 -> 6.02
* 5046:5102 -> 6.03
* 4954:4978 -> 4.63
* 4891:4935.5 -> 6.5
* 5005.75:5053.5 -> 5.38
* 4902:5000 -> 6.16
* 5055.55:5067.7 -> 5.99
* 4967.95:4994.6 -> 5.45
